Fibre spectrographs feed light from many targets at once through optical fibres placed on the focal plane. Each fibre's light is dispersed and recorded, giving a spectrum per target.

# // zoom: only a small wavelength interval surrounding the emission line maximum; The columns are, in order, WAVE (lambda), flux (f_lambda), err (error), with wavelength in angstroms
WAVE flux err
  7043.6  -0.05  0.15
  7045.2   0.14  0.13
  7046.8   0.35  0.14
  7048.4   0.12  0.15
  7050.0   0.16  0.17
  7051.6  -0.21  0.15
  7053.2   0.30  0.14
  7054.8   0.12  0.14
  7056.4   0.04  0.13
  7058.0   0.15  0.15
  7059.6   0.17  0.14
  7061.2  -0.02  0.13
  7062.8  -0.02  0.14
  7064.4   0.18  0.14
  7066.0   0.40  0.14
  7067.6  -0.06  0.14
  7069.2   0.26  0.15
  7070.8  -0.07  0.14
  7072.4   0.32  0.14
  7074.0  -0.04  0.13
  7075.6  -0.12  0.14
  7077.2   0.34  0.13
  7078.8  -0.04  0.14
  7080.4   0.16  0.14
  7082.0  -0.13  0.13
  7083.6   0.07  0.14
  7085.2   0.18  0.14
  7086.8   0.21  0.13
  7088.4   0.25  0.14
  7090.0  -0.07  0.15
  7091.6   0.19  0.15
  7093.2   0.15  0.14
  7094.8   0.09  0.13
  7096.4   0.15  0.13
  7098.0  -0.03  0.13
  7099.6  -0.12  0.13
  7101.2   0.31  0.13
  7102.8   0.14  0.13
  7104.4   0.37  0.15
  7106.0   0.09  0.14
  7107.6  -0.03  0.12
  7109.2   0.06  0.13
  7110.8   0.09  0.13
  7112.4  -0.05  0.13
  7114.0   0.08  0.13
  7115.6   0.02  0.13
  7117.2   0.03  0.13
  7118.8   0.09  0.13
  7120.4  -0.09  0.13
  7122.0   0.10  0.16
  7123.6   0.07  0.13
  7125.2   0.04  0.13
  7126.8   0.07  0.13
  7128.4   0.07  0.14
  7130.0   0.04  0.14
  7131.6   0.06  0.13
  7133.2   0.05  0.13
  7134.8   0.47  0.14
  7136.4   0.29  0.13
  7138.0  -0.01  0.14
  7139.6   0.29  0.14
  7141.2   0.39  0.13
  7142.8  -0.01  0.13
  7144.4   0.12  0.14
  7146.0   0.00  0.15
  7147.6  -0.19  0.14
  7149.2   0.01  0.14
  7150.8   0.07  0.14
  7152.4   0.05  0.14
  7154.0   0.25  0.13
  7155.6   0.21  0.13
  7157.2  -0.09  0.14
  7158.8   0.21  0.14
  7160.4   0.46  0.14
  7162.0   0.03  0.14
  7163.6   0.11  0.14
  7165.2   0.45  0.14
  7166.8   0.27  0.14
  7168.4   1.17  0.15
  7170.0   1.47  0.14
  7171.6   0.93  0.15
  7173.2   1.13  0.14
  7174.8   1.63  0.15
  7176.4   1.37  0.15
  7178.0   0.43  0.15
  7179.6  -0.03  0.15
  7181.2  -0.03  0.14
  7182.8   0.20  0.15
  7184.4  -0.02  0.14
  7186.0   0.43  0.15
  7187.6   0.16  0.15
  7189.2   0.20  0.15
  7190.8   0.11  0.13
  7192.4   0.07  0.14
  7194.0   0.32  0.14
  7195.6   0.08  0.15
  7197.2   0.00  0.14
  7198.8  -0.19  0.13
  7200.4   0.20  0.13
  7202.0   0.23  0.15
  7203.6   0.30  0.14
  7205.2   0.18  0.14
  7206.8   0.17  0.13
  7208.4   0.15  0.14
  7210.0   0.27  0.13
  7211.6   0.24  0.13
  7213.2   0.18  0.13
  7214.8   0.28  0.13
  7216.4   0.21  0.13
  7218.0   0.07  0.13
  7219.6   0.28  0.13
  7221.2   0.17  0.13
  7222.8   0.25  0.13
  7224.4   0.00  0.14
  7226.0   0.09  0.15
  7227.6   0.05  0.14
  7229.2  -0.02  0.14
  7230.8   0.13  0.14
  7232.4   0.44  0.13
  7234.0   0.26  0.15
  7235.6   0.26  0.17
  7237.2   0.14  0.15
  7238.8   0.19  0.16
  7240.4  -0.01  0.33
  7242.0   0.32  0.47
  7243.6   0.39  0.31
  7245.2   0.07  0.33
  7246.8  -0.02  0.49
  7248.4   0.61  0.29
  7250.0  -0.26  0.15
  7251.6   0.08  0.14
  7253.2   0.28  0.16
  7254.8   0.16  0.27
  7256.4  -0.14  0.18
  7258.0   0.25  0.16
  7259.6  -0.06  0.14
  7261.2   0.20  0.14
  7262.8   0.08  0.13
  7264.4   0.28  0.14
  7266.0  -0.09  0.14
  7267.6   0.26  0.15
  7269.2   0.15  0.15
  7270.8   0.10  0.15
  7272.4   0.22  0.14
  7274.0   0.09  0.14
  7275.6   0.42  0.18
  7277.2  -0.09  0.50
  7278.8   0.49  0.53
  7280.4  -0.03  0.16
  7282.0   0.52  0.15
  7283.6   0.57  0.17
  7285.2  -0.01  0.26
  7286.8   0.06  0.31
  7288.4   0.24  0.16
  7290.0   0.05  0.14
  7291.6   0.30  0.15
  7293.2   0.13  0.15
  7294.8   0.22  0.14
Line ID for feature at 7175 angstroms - [O II] 3727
